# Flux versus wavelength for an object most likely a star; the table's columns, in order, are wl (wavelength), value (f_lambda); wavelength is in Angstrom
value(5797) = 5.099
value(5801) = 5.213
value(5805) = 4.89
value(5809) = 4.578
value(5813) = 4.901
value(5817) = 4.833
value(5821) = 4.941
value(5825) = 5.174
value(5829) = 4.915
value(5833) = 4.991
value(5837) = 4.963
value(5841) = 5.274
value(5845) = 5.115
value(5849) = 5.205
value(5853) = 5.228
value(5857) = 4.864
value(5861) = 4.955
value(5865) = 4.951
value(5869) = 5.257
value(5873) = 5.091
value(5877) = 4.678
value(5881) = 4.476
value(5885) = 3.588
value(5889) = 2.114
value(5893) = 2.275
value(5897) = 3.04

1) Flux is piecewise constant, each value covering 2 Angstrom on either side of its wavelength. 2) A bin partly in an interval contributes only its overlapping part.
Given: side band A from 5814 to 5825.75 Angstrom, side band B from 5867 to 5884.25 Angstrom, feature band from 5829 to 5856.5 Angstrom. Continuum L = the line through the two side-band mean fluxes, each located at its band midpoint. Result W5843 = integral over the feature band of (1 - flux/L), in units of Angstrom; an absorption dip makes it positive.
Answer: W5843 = -1.2 Angstrom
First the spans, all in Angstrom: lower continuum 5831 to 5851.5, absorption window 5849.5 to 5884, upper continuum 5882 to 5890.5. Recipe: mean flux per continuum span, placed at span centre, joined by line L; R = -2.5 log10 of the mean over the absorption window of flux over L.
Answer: -0.24 mag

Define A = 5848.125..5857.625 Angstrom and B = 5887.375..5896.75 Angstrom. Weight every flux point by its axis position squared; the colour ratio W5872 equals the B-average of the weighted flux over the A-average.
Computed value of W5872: 0.47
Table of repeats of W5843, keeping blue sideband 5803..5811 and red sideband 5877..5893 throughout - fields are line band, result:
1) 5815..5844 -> -4.48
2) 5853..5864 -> -3.16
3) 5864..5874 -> -3.89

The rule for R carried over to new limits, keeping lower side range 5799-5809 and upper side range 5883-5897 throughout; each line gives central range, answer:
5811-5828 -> -0.09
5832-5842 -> -0.23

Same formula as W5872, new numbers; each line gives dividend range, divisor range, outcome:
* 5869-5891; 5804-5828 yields 0.86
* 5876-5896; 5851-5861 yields 0.67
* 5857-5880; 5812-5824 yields 1.03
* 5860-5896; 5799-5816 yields 0.86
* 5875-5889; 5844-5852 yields 0.77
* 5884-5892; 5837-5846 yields 0.53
